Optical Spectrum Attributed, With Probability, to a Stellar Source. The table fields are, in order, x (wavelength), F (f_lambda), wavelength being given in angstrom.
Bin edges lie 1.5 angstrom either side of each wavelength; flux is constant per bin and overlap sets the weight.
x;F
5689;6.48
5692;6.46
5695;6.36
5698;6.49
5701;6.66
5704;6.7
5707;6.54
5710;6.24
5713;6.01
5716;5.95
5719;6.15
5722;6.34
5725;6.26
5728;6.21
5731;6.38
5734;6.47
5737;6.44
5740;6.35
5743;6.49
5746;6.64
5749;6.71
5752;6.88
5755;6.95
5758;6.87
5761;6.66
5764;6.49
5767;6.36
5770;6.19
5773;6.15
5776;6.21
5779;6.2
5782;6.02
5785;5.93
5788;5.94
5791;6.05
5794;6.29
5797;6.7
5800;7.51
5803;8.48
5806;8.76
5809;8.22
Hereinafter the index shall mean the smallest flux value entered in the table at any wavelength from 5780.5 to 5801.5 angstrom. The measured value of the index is 5.93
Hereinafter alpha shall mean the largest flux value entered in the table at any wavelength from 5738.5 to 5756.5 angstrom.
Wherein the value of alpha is 6.95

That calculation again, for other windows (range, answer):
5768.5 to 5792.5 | 6.21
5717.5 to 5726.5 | 6.34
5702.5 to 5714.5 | 6.7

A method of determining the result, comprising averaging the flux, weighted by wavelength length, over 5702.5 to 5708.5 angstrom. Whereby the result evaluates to 6.62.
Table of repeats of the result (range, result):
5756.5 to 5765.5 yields 6.67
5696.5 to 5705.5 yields 6.62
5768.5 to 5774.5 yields 6.17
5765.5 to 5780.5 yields 6.22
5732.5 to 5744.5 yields 6.44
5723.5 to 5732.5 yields 6.28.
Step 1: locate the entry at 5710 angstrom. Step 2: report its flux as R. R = 6.24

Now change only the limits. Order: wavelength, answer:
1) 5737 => 6.44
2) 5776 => 6.21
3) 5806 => 8.76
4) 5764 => 6.49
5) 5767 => 6.36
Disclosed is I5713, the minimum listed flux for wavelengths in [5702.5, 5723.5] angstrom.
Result 5.95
